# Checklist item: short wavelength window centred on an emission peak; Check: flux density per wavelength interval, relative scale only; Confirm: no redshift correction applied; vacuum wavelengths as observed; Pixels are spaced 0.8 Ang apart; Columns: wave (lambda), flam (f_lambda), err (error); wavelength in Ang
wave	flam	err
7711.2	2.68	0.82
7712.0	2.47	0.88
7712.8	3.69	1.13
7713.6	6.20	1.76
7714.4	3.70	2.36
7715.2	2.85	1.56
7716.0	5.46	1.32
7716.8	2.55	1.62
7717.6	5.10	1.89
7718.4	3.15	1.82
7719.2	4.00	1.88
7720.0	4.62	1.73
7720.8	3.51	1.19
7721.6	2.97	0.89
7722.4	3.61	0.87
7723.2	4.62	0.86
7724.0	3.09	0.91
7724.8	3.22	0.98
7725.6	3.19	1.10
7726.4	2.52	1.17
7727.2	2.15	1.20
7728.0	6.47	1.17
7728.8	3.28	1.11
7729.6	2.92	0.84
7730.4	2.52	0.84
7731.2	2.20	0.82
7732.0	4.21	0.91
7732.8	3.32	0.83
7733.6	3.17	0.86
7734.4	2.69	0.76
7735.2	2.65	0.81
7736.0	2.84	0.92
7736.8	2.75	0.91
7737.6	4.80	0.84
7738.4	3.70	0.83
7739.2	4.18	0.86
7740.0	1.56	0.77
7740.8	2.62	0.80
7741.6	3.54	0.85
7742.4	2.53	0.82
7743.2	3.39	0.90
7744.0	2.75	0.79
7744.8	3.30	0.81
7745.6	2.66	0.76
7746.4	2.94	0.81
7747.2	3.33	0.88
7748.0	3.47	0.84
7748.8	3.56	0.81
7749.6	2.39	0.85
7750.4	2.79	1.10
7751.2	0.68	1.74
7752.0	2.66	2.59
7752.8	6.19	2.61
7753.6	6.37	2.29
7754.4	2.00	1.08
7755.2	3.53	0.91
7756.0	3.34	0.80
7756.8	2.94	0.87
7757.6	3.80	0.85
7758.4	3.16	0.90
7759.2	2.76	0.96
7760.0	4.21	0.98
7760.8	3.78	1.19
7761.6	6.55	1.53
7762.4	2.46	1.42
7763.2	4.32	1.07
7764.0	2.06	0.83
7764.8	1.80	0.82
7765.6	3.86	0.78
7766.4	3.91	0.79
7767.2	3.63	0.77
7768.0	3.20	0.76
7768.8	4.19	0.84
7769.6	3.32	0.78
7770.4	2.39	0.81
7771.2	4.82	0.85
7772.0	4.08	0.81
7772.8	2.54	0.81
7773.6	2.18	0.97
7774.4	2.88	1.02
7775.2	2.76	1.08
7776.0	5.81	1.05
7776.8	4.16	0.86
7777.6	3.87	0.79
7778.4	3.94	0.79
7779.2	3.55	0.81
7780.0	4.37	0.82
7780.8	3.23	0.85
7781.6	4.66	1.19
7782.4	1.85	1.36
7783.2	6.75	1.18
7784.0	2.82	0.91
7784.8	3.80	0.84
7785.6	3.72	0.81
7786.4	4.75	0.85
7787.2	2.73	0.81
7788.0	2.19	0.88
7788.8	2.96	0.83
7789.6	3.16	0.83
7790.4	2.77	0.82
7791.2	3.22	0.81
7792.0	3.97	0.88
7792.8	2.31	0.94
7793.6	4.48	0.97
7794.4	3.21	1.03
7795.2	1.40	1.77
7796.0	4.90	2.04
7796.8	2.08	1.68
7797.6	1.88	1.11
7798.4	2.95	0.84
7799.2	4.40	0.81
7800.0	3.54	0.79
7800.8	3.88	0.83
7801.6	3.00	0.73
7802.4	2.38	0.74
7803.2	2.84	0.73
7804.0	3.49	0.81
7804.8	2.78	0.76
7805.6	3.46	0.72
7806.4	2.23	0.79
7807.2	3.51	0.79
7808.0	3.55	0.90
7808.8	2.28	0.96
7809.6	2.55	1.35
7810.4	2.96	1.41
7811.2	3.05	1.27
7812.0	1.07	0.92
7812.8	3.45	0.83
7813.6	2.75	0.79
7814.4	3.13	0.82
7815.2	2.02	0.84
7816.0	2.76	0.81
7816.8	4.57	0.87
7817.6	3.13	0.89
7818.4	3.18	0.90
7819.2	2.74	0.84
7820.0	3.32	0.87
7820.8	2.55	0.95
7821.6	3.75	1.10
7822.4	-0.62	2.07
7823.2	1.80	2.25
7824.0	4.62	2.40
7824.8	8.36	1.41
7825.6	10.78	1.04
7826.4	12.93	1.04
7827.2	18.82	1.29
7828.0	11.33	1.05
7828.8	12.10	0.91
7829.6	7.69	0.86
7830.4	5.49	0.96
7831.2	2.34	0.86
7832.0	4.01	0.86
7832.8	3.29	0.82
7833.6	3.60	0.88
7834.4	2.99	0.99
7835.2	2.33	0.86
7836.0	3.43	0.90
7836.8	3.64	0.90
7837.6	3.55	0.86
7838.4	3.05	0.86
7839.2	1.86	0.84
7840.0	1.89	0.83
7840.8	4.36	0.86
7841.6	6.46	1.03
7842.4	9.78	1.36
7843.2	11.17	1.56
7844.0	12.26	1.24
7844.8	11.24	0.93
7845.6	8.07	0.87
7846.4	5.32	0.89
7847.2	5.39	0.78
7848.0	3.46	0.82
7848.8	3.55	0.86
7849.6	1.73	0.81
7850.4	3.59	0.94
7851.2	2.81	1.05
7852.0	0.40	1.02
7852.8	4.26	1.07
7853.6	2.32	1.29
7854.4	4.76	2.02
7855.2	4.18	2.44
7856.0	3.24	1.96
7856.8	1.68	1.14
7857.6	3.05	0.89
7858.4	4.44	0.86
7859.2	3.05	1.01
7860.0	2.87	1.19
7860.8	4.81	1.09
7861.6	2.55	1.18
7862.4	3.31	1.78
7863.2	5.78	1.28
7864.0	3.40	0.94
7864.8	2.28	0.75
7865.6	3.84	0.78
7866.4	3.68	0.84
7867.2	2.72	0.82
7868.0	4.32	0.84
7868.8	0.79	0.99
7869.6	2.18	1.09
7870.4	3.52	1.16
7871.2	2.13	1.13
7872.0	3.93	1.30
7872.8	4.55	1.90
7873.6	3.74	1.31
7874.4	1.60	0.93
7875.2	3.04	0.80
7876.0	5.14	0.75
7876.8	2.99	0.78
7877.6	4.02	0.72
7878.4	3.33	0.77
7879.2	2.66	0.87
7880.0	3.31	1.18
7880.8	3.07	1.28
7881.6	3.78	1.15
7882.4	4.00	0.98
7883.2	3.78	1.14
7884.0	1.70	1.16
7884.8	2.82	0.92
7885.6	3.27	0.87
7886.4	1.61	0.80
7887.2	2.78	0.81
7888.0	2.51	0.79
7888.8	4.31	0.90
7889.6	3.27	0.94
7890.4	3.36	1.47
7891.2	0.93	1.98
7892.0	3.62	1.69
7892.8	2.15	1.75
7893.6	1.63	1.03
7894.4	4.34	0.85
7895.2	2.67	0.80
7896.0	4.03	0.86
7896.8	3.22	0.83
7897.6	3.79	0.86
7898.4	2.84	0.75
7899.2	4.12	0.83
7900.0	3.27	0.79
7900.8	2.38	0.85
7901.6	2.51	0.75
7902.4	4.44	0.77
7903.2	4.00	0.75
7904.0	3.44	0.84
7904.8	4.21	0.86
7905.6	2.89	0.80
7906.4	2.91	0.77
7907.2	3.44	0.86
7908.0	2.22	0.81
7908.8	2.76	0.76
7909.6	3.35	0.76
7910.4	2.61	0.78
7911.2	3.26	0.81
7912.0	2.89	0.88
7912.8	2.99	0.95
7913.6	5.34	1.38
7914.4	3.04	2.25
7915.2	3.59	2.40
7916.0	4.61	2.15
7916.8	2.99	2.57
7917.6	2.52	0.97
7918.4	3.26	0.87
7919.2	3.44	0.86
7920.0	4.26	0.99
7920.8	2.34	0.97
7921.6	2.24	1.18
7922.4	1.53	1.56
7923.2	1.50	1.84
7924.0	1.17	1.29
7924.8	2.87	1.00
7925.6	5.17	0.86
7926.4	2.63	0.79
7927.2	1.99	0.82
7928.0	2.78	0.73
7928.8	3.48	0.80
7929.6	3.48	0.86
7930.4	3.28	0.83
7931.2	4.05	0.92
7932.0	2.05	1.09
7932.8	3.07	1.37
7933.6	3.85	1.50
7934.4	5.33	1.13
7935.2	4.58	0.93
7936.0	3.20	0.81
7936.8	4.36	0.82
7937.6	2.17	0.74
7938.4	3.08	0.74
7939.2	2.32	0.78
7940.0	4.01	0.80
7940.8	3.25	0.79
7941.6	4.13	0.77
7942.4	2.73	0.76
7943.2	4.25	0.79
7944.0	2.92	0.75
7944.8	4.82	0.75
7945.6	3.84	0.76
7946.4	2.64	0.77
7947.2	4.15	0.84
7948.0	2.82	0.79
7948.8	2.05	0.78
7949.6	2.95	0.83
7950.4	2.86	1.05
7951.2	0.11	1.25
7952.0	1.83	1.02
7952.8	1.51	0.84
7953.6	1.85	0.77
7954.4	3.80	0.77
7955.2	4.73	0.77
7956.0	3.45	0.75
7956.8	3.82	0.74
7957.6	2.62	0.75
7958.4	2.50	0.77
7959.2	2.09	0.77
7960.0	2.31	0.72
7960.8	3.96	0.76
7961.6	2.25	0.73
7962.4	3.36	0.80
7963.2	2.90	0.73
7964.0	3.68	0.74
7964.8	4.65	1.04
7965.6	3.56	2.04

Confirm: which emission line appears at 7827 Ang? [S II]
